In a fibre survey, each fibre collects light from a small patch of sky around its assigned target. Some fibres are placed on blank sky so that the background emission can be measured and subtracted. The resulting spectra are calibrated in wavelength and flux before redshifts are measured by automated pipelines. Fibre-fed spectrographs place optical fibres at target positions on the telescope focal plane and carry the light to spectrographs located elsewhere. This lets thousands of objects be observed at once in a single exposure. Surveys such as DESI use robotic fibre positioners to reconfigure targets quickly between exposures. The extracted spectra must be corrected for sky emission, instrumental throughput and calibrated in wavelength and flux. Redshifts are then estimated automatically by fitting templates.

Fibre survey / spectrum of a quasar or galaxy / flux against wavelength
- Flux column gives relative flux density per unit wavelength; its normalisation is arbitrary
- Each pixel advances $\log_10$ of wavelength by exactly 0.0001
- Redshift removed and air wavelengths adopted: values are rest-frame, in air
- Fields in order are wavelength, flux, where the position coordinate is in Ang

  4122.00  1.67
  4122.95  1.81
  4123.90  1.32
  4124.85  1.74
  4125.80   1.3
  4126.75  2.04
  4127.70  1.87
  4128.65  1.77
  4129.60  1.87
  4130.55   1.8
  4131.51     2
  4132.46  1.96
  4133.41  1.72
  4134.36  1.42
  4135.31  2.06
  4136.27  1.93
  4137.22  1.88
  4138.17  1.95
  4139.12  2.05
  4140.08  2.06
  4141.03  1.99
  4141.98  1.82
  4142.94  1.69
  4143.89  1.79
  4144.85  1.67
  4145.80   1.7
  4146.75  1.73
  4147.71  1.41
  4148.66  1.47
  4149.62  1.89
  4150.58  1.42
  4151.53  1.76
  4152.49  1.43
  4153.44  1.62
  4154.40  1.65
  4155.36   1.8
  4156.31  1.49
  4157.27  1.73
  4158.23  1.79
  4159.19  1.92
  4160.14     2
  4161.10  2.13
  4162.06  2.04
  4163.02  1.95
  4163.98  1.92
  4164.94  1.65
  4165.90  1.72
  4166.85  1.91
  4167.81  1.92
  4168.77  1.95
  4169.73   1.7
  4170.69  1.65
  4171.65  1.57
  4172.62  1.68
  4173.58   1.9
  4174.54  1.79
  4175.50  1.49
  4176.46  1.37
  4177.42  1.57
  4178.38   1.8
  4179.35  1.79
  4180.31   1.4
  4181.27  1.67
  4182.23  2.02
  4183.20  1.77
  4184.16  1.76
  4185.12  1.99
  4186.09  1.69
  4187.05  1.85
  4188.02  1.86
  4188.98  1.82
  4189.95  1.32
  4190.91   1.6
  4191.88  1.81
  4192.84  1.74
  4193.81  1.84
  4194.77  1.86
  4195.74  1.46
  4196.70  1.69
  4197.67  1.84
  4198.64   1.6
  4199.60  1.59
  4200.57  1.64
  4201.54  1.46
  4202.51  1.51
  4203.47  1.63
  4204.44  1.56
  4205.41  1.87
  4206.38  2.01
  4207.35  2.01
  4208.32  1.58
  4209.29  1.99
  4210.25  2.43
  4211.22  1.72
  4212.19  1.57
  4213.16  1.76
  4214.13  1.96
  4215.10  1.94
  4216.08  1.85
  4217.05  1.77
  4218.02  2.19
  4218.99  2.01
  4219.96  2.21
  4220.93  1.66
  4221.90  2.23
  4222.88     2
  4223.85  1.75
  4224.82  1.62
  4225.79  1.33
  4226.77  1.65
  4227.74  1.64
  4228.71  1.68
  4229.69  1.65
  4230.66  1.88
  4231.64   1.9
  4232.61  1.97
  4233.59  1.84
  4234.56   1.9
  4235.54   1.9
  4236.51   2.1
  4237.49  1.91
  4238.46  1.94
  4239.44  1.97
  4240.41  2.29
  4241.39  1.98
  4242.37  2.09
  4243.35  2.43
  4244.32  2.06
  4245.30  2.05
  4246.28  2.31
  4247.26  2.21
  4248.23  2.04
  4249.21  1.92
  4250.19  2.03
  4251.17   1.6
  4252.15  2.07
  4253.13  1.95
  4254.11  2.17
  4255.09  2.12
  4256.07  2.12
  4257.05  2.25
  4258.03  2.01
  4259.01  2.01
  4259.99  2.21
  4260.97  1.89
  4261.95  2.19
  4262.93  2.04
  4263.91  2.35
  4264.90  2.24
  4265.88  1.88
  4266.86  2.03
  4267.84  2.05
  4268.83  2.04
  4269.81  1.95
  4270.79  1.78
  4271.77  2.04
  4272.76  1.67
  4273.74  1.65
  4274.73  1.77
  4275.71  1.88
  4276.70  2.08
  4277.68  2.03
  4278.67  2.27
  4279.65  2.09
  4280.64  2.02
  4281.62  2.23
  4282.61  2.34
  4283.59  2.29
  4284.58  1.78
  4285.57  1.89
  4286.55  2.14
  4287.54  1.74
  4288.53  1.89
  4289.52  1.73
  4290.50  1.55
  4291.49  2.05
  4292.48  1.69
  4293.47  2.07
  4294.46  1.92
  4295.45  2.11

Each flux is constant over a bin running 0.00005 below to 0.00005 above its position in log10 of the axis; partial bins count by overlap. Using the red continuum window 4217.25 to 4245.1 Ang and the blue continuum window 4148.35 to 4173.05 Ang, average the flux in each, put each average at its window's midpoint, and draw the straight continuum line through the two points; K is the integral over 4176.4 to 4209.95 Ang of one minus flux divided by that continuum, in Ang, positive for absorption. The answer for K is 2.1 Ang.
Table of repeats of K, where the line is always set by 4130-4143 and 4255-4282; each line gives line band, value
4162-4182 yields 2.0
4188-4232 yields 4.3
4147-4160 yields 1.7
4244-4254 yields -0.1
